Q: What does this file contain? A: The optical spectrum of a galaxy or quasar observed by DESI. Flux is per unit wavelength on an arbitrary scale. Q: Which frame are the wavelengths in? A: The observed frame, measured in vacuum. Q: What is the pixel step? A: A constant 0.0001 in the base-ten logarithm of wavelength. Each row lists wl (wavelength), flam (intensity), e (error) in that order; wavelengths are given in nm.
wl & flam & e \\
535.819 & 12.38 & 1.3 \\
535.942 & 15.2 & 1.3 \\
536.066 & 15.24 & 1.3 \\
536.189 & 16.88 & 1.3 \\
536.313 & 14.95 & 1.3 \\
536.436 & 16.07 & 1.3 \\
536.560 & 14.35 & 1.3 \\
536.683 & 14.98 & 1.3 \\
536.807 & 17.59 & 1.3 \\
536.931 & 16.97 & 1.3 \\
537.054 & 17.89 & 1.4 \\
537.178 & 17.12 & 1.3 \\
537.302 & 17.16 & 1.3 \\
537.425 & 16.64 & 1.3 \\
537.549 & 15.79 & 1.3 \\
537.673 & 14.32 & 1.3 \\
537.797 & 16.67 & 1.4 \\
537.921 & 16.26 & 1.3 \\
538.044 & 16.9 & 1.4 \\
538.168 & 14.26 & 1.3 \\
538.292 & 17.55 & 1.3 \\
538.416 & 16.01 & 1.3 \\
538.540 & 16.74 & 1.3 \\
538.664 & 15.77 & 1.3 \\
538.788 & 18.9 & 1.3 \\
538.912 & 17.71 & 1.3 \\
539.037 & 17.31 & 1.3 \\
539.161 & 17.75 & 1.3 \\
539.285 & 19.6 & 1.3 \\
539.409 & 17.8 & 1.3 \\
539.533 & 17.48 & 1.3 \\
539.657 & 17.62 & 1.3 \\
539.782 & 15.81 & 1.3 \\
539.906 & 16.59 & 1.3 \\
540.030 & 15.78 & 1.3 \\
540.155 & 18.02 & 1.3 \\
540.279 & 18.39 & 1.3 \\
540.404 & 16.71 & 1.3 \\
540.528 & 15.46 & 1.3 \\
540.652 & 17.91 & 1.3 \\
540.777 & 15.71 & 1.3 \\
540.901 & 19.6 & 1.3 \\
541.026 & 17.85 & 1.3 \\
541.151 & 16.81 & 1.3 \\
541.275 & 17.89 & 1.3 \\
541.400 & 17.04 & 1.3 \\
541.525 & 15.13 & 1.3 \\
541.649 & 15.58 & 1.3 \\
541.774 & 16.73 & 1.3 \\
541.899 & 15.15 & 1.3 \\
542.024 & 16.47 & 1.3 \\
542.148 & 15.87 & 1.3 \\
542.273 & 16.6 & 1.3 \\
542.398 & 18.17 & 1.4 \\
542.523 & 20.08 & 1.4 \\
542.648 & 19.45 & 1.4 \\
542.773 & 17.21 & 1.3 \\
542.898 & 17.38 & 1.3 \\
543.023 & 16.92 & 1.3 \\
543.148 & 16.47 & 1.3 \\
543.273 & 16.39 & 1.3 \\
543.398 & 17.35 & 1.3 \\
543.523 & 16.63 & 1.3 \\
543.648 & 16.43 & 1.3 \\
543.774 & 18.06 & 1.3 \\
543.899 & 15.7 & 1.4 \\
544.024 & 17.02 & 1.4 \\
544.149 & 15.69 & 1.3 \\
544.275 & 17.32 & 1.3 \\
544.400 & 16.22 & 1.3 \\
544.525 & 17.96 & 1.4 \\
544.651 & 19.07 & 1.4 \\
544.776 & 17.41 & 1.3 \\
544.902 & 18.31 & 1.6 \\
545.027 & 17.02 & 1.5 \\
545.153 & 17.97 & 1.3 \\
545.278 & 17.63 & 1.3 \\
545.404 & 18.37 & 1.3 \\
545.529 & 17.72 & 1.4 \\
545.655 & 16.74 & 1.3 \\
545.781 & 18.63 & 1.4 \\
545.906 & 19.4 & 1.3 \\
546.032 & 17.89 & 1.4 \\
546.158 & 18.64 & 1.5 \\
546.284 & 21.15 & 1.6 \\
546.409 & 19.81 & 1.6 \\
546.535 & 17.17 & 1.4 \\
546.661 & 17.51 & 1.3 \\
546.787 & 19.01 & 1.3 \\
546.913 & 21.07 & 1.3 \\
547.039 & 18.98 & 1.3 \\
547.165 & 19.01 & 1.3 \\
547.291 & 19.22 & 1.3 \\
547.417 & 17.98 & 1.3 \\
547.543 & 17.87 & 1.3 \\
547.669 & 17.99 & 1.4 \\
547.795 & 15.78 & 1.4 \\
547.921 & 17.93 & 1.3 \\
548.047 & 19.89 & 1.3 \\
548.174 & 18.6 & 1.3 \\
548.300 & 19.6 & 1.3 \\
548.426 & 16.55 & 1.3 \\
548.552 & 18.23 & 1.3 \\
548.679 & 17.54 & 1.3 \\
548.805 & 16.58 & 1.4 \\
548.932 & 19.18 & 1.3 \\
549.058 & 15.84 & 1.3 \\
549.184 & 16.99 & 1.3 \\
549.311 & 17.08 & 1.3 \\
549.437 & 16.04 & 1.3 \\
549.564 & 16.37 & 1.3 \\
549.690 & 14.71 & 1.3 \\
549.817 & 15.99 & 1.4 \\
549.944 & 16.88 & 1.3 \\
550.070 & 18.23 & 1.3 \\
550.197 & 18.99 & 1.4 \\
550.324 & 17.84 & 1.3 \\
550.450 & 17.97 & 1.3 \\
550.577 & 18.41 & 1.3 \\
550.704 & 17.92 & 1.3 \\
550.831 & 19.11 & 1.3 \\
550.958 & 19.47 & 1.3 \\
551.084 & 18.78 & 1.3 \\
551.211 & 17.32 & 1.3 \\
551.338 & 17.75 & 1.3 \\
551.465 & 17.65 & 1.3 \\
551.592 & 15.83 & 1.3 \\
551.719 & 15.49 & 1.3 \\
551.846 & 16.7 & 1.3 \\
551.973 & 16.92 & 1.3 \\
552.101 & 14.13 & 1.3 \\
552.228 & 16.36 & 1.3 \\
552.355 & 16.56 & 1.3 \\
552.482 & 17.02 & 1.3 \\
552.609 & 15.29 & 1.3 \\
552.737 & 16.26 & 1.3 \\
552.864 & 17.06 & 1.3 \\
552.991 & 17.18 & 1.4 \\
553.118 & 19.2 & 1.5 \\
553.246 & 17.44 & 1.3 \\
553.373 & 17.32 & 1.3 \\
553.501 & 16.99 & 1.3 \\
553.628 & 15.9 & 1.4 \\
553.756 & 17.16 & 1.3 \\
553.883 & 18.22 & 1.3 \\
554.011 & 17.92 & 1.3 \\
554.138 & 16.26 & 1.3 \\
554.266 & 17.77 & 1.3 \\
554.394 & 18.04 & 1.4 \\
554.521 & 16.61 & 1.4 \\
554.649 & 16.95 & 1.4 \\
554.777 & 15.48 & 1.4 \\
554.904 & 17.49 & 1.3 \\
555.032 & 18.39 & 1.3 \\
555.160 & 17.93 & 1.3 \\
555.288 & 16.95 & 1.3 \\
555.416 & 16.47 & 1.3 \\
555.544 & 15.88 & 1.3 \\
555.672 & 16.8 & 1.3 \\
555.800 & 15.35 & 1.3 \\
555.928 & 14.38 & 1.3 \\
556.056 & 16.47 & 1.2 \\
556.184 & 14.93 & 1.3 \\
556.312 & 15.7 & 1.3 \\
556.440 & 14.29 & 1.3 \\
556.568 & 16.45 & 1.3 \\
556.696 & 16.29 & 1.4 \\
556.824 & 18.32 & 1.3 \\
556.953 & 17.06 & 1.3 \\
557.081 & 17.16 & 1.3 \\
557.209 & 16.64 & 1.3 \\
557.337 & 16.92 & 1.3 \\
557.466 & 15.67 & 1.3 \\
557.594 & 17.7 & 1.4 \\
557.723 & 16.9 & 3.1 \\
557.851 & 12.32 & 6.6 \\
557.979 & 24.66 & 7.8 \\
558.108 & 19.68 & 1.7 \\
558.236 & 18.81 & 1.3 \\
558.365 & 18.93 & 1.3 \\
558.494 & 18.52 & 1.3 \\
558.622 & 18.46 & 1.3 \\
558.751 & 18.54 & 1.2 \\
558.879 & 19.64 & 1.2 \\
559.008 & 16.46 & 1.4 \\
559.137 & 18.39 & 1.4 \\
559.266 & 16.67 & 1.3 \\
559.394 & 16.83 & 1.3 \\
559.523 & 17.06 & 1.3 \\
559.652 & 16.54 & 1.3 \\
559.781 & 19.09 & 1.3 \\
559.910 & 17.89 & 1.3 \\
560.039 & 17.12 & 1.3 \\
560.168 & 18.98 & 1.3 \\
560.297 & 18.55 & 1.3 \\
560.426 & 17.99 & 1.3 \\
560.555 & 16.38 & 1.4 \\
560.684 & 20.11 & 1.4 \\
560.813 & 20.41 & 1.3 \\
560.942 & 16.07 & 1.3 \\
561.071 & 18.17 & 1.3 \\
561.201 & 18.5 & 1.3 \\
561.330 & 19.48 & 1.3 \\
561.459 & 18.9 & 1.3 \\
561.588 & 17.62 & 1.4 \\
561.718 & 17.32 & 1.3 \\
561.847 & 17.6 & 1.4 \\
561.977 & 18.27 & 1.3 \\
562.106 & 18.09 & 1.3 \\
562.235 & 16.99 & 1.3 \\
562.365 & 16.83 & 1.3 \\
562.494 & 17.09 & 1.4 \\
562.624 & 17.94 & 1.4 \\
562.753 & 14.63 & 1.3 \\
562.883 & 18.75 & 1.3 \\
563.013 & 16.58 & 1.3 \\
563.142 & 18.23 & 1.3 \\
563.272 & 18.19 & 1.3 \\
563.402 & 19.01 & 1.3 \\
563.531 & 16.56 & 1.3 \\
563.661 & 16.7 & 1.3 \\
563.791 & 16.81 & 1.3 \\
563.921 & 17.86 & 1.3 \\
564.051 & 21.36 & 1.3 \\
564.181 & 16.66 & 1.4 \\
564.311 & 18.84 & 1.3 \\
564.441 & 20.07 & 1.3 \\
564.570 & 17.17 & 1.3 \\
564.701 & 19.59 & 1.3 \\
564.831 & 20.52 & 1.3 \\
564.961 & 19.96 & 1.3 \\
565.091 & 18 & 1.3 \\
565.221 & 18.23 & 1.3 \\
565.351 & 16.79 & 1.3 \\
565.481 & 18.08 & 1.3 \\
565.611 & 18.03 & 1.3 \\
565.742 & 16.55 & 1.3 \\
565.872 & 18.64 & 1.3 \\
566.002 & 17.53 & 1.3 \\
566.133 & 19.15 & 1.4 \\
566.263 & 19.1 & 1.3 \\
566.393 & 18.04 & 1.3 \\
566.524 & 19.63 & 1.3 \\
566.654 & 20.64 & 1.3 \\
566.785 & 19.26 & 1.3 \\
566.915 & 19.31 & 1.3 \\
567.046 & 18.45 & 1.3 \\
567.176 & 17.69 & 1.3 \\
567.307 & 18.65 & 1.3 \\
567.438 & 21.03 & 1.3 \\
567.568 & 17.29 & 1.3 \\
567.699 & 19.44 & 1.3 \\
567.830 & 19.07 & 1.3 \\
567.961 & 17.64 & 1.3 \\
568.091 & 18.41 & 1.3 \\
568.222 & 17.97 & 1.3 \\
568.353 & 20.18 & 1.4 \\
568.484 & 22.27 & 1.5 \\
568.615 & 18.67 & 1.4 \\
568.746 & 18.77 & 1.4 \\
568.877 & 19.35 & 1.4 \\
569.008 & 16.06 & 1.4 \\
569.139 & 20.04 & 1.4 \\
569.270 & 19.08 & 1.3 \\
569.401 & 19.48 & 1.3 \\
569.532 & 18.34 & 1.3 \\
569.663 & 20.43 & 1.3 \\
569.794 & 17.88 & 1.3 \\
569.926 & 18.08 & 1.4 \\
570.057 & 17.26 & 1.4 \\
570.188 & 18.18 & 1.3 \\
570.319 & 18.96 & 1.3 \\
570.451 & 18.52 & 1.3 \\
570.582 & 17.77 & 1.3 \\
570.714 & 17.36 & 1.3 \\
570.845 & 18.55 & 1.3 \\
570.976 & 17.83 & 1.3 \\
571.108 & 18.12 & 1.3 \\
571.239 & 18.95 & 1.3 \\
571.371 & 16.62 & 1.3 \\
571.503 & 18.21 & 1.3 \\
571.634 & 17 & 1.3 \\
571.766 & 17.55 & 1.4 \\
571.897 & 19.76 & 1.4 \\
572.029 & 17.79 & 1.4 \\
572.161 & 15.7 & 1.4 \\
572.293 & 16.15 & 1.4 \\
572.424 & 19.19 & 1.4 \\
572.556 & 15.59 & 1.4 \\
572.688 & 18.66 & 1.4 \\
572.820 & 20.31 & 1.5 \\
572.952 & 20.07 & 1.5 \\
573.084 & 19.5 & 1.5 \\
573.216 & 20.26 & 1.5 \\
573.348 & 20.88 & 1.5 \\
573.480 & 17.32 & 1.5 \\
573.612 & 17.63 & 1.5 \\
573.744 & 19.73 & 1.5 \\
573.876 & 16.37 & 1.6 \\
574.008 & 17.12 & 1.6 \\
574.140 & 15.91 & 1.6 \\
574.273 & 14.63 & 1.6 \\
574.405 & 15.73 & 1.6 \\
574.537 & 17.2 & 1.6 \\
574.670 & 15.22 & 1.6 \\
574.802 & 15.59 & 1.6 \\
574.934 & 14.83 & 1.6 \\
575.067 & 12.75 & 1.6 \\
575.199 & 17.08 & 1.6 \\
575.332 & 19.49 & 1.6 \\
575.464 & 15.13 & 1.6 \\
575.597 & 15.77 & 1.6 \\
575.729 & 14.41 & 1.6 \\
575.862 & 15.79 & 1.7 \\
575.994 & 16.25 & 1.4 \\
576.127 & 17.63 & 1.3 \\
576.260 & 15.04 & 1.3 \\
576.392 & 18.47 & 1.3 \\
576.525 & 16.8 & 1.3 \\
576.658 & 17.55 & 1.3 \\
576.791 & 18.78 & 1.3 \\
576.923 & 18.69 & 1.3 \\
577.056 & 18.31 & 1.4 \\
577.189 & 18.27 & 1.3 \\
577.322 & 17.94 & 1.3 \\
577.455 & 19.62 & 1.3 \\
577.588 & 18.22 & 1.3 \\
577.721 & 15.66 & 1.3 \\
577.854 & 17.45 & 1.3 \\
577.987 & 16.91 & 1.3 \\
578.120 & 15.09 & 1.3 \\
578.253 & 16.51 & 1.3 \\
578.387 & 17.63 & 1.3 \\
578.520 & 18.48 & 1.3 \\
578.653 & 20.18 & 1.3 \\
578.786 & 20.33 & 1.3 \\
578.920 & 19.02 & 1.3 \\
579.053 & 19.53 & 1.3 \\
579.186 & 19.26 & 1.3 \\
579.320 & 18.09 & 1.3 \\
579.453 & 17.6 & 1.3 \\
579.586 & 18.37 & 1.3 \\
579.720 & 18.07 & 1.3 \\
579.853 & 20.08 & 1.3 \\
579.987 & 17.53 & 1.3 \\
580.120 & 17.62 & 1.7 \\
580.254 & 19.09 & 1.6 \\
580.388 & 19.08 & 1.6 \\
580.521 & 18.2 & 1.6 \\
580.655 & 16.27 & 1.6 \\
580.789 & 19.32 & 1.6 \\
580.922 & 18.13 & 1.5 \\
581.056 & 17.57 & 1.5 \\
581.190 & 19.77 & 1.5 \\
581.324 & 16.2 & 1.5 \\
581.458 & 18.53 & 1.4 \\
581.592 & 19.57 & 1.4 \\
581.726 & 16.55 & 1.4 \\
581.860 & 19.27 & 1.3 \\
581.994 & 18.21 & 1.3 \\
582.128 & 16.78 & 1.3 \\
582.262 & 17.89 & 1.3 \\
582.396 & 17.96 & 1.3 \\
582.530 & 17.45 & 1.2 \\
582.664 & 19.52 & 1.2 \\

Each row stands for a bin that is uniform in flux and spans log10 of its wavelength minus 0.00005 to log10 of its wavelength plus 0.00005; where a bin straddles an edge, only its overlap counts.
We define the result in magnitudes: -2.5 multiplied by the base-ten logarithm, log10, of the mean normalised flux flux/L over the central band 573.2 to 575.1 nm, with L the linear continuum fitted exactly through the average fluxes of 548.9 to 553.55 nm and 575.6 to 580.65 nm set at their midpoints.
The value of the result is 0.06 mag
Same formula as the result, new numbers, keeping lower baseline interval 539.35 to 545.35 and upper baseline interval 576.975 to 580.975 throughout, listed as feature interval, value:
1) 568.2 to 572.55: -0.02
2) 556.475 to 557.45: 0.05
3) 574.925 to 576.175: 0.14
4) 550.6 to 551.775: -0.02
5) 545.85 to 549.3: -0.06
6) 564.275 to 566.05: -0.04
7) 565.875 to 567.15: -0.07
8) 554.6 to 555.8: 0.04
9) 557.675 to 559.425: -0.04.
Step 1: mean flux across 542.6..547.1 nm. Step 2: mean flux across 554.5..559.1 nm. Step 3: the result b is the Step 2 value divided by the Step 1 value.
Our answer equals 0.96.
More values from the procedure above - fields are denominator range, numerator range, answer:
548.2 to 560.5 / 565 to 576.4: 1.04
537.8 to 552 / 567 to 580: 1.03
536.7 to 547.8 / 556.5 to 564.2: 1.02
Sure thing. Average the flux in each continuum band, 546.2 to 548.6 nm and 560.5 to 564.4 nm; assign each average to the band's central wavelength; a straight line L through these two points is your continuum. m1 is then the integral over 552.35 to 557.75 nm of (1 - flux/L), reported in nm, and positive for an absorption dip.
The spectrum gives 0.44 nm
